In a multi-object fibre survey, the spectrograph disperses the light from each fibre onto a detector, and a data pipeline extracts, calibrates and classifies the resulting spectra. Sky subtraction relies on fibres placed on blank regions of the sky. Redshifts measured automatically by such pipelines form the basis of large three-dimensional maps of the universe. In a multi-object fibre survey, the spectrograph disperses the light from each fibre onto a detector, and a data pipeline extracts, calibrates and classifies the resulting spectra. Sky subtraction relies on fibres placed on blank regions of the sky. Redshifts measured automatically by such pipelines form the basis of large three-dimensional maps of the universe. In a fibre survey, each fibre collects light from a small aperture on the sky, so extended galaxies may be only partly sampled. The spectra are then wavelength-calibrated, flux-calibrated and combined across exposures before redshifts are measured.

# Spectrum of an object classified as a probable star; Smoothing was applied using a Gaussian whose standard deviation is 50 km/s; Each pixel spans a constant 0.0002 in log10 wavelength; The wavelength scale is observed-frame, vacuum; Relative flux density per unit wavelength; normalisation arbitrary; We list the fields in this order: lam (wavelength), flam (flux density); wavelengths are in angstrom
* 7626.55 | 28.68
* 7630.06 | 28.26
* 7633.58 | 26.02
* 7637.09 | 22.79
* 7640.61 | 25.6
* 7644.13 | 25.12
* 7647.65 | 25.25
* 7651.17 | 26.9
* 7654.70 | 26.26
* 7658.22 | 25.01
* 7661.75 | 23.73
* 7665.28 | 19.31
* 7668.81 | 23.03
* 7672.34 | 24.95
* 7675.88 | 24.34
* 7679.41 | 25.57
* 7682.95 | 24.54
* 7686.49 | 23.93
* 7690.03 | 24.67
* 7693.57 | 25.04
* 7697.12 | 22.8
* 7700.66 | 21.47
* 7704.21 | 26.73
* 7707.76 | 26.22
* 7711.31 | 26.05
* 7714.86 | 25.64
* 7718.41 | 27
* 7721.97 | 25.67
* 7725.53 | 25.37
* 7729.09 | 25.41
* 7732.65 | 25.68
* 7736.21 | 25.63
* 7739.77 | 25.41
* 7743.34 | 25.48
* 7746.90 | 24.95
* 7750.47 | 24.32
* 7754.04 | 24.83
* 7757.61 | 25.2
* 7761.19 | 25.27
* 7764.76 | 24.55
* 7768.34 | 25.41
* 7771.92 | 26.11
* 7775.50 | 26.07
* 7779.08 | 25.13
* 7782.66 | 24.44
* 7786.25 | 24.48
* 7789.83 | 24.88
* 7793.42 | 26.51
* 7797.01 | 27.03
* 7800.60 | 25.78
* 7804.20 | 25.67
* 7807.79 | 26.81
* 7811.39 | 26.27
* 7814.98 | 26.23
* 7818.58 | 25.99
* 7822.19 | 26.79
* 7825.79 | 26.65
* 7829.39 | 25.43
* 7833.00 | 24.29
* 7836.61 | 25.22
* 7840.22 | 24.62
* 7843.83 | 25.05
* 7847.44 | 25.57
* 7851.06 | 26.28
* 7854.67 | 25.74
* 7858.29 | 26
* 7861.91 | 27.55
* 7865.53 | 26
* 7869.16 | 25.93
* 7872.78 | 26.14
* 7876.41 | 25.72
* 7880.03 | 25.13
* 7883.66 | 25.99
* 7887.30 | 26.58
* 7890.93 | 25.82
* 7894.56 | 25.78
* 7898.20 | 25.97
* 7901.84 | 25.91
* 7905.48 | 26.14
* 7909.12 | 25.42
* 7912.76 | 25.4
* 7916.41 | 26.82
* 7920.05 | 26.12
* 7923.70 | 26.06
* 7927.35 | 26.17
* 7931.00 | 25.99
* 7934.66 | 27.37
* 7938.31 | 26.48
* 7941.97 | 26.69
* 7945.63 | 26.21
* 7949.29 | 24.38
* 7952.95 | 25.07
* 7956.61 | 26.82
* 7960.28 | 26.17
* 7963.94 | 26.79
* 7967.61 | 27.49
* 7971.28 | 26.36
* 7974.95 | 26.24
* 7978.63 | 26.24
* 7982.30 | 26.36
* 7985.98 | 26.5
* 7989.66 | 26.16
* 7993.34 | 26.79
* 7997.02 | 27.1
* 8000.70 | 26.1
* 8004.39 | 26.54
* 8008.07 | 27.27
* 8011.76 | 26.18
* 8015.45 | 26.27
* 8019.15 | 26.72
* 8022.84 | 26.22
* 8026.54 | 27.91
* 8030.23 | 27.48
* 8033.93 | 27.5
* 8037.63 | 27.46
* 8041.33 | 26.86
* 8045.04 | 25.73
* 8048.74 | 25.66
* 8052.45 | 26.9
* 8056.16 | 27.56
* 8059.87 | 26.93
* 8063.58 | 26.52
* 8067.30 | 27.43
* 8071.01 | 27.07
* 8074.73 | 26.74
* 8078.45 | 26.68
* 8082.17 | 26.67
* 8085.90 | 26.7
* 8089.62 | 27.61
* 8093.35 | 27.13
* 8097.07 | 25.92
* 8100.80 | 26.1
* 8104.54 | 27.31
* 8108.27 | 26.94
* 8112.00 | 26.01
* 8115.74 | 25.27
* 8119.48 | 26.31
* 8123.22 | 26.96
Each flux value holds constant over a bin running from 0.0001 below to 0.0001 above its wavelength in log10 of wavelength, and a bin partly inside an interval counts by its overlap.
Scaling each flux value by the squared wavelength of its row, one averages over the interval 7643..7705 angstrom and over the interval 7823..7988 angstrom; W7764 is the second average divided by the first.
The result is 1.14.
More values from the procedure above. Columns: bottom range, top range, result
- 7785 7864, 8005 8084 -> 1.10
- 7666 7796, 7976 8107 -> 1.16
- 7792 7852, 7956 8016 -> 1.07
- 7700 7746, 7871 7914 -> 1.05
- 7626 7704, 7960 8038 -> 1.18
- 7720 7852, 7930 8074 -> 1.10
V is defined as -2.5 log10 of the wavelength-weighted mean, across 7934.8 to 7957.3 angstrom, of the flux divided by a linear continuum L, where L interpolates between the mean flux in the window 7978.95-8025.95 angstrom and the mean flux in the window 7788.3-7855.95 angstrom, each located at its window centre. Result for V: 0.01 mag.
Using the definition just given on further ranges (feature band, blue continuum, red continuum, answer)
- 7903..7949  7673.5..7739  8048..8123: -0.006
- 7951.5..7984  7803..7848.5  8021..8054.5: 0.003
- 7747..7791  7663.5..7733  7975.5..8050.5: 0.002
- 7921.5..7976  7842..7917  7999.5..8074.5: 0.002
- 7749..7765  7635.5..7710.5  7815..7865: 0.012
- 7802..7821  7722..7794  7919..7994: -0.028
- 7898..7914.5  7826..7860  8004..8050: 0.005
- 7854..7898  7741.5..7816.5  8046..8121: -0.007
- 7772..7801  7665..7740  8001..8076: -0.010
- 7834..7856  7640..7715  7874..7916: 0.008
